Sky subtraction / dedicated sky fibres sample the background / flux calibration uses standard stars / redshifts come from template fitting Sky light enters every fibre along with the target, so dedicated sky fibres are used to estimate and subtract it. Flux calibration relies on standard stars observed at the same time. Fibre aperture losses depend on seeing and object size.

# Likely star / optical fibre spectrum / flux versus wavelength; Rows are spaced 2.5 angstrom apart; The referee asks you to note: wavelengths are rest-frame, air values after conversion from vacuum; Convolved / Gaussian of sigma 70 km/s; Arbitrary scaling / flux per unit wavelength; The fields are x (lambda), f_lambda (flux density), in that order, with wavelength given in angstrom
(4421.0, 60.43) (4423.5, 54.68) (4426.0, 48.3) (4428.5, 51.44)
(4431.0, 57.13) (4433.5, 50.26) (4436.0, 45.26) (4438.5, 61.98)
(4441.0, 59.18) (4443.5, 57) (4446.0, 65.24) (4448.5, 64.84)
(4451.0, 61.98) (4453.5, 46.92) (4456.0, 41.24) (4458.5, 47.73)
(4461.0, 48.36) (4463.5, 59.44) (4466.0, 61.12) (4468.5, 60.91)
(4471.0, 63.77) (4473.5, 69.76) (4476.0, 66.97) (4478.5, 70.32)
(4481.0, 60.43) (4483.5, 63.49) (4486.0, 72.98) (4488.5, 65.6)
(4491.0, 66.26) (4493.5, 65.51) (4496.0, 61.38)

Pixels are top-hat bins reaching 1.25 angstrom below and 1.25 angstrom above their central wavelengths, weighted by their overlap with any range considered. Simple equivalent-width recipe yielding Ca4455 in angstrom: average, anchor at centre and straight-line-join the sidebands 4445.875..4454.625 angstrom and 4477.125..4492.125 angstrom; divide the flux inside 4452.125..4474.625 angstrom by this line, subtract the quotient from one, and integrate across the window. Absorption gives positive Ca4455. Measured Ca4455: 2.4 angstrom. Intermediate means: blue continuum 59.2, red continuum 66.5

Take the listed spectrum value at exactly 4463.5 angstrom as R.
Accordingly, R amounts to 59.44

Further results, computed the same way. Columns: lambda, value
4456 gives 41.24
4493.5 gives 65.51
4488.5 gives 65.6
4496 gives 61.38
